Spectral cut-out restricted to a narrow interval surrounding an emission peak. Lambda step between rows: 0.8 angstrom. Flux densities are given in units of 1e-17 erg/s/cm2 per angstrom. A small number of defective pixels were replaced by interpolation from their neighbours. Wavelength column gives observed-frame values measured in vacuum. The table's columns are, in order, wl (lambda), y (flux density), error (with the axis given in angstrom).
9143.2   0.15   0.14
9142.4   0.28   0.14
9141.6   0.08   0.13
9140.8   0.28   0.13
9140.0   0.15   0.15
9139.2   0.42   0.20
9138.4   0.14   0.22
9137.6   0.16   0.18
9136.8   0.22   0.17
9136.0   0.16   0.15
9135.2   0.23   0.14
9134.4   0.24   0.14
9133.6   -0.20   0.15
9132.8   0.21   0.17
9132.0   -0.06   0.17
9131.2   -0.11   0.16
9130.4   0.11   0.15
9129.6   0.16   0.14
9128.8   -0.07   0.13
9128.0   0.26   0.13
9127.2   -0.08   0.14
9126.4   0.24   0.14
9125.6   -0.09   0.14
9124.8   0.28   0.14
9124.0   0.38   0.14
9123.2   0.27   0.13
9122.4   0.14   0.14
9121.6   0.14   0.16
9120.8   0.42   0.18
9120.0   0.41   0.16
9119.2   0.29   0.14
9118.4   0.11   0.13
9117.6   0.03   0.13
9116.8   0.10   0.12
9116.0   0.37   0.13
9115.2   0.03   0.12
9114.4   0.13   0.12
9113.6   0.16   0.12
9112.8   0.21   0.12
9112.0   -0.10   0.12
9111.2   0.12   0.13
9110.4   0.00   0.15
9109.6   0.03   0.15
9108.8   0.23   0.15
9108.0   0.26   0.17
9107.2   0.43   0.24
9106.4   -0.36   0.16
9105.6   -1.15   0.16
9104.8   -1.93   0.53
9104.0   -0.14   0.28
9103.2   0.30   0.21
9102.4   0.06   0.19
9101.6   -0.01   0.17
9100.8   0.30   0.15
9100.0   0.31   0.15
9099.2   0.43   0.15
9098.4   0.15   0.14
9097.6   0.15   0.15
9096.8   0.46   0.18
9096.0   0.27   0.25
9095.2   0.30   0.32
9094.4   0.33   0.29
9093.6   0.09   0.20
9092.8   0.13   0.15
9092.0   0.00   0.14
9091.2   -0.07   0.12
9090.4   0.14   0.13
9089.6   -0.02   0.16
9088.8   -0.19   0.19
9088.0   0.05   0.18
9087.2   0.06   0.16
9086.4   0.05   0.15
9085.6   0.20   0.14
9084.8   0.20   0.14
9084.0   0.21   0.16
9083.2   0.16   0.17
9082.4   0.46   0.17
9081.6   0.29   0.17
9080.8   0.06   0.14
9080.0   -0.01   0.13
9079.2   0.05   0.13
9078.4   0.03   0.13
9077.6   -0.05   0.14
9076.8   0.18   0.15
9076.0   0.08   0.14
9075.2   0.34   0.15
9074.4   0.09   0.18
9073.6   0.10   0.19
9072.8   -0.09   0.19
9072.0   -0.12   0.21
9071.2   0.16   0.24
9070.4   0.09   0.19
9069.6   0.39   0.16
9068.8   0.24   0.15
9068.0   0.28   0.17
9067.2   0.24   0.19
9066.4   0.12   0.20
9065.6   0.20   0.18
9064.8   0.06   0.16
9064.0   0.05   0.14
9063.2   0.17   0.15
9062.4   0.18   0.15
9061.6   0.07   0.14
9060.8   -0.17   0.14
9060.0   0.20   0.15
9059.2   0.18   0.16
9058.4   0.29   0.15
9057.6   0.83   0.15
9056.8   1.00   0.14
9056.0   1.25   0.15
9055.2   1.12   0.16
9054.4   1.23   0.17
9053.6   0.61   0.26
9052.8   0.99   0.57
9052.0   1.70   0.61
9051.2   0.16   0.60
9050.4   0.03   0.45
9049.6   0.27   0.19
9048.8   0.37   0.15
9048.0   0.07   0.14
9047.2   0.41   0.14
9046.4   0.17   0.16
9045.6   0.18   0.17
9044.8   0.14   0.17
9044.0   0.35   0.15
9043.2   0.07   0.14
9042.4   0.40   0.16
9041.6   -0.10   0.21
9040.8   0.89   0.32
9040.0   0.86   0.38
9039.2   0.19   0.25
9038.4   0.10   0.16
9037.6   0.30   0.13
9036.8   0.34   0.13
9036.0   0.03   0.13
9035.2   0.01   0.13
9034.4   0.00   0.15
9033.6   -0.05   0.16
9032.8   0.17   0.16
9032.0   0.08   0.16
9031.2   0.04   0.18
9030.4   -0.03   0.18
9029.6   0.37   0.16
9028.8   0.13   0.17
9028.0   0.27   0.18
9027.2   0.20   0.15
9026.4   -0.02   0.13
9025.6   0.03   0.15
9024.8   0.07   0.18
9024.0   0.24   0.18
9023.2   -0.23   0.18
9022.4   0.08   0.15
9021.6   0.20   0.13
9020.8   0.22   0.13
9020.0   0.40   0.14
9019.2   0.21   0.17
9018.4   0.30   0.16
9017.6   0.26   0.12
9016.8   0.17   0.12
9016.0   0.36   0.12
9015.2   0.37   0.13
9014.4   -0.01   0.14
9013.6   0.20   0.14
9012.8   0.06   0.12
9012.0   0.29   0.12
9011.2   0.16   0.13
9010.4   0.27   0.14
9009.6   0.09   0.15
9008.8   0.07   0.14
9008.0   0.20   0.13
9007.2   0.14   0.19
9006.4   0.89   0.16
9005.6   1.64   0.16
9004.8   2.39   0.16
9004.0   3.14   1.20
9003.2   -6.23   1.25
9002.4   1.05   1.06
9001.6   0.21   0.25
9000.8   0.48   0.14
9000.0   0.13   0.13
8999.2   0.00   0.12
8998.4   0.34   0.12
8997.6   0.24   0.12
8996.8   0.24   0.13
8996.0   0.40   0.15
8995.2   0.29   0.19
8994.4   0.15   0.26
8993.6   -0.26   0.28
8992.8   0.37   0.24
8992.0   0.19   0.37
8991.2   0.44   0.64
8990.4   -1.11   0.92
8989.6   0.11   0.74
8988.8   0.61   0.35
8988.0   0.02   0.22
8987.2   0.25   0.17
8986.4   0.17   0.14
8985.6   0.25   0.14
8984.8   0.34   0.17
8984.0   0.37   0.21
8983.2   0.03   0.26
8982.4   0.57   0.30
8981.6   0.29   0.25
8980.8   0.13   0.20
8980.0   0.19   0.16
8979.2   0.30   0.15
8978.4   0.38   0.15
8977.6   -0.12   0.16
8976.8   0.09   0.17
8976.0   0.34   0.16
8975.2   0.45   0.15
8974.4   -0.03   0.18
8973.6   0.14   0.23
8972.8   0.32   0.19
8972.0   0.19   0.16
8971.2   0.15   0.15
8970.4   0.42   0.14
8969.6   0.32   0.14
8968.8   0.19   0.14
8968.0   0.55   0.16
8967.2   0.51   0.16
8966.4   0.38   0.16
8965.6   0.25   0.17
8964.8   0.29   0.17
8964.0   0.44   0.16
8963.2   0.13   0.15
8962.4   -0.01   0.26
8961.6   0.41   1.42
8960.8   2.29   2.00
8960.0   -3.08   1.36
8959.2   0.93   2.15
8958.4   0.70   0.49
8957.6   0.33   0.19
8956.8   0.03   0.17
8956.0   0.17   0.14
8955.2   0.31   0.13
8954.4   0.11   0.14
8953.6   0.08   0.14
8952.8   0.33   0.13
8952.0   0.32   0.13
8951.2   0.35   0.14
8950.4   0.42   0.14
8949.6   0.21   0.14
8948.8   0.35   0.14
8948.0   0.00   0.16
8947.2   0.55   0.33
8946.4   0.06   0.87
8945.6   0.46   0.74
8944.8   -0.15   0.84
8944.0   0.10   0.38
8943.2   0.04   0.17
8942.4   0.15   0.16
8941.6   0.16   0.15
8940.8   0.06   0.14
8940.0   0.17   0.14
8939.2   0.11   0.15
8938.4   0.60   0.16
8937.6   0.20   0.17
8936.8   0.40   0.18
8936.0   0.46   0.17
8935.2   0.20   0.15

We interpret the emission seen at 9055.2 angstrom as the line [O III] 5007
